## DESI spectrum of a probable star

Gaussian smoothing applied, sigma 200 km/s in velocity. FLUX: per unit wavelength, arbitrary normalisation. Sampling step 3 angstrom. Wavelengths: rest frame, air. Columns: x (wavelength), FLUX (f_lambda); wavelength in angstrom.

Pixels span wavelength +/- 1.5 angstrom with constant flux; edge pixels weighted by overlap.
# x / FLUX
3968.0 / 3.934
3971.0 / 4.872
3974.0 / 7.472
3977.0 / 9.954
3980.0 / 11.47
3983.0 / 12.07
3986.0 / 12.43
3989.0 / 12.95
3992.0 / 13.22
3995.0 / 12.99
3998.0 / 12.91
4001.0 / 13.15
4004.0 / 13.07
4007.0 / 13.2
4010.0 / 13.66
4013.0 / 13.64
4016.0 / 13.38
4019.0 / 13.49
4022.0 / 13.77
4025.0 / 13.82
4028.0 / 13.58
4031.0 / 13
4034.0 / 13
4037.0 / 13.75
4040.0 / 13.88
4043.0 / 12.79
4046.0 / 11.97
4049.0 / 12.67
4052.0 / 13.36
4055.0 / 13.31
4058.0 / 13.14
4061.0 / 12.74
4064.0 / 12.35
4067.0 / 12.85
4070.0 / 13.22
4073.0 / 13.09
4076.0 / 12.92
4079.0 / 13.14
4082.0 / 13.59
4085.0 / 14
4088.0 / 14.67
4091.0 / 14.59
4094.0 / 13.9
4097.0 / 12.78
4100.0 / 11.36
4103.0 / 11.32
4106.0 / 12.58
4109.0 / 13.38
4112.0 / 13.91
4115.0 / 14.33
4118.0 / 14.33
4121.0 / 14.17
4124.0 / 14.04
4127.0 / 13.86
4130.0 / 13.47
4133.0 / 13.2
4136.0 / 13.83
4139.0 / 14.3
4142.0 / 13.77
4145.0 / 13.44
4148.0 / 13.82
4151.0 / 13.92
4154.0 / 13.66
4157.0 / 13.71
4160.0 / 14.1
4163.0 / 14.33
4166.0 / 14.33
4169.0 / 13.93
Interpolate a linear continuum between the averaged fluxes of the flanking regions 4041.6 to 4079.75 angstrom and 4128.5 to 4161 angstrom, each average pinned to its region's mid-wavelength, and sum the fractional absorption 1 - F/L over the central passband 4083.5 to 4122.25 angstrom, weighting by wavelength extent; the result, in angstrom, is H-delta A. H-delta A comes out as -0.5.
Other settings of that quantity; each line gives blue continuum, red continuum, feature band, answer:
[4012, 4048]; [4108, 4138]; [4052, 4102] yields 1.4 angstrom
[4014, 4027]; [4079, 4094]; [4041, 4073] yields 2.3 angstrom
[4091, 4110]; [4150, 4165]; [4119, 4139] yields -0.7 angstrom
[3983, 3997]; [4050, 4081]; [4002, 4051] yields -1.5 angstrom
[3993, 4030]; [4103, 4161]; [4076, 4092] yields -0.3 angstrom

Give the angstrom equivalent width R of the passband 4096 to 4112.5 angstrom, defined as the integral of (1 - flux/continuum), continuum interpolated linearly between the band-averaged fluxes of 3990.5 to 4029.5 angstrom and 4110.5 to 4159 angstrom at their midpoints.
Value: 1.5 angstrom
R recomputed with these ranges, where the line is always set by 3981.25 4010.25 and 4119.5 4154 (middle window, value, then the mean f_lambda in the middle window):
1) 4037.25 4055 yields 0.3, 13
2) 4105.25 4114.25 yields 0.1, 13.4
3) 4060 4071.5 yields 0.5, 12.8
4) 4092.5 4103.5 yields 0.9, 12.4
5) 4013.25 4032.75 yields -0.6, 13.5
